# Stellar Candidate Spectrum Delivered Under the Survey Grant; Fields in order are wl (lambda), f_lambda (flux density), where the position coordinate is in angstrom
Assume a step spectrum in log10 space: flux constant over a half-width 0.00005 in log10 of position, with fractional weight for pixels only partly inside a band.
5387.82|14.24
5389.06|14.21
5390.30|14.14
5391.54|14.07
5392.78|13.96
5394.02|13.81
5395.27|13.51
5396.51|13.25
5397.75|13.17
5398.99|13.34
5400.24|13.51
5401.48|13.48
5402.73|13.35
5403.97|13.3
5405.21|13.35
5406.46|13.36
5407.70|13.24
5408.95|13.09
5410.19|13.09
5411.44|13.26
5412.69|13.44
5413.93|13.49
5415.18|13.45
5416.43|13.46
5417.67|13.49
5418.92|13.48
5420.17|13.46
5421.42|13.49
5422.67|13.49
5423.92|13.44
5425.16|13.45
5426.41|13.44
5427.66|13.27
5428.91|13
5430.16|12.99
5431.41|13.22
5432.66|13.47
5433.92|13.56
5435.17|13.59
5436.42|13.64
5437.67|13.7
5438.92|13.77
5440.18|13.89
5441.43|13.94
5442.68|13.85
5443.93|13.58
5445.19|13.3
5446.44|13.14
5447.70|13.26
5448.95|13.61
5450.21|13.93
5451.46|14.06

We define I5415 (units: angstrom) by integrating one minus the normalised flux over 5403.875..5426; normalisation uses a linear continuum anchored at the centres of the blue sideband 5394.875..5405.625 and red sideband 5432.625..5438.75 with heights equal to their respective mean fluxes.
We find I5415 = 0.1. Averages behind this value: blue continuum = 13.4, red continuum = 13.6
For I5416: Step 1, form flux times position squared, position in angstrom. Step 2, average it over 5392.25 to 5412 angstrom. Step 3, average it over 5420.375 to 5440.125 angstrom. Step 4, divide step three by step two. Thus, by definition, 1.02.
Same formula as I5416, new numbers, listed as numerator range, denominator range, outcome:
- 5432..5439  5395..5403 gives 1.03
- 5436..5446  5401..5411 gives 1.05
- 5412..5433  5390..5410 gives 1.00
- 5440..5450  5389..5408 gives 1.02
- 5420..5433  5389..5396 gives 0.97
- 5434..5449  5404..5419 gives 1.03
